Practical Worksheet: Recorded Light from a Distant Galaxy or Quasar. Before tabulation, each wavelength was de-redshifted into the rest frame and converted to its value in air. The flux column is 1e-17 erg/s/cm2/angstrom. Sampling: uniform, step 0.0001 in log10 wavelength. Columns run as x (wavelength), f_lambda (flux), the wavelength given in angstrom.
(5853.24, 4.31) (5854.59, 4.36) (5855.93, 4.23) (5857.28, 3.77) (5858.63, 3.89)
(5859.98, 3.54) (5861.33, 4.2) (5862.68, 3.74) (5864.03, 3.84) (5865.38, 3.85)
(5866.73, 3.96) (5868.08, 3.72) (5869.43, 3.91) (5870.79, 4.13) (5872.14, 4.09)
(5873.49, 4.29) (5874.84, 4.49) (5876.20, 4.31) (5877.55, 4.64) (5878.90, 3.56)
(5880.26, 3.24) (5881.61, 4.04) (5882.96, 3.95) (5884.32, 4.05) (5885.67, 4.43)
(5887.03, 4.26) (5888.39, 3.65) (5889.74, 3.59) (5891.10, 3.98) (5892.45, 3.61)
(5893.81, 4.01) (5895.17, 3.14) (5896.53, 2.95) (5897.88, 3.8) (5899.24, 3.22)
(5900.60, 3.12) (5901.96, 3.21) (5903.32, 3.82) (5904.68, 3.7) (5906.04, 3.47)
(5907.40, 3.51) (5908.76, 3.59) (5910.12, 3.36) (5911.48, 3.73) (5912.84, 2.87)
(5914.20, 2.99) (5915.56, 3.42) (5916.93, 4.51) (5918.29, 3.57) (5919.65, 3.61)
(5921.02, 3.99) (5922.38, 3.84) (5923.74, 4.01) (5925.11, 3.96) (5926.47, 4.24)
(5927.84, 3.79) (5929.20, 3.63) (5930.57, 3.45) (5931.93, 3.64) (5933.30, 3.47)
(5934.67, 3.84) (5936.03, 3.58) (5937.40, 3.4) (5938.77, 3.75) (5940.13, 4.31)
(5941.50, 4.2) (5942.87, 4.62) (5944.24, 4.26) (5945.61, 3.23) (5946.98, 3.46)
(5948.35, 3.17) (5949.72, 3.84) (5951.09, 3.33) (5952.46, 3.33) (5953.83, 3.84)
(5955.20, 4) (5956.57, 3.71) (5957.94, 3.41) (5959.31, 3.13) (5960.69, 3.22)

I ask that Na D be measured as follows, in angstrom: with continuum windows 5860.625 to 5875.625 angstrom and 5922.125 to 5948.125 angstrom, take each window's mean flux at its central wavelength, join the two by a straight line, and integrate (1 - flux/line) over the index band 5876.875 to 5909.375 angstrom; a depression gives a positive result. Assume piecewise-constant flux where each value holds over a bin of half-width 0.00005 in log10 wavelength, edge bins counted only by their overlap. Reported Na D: 2.10 angstrom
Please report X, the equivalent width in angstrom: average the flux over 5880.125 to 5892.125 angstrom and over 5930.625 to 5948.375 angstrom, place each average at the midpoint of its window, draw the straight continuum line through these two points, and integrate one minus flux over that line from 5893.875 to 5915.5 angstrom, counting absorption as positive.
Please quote 2.8 angstrom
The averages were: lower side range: 3.93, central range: 3.39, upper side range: 3.77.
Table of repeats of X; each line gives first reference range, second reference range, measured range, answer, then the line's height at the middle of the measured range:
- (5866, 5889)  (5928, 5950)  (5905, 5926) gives 1.2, 3.86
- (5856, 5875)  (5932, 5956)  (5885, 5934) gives 2.4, 3.83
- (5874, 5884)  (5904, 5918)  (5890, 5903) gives 1.0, 3.75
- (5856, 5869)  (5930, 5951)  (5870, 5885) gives -0.9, 3.83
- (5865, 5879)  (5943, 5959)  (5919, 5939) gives 0.1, 3.76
